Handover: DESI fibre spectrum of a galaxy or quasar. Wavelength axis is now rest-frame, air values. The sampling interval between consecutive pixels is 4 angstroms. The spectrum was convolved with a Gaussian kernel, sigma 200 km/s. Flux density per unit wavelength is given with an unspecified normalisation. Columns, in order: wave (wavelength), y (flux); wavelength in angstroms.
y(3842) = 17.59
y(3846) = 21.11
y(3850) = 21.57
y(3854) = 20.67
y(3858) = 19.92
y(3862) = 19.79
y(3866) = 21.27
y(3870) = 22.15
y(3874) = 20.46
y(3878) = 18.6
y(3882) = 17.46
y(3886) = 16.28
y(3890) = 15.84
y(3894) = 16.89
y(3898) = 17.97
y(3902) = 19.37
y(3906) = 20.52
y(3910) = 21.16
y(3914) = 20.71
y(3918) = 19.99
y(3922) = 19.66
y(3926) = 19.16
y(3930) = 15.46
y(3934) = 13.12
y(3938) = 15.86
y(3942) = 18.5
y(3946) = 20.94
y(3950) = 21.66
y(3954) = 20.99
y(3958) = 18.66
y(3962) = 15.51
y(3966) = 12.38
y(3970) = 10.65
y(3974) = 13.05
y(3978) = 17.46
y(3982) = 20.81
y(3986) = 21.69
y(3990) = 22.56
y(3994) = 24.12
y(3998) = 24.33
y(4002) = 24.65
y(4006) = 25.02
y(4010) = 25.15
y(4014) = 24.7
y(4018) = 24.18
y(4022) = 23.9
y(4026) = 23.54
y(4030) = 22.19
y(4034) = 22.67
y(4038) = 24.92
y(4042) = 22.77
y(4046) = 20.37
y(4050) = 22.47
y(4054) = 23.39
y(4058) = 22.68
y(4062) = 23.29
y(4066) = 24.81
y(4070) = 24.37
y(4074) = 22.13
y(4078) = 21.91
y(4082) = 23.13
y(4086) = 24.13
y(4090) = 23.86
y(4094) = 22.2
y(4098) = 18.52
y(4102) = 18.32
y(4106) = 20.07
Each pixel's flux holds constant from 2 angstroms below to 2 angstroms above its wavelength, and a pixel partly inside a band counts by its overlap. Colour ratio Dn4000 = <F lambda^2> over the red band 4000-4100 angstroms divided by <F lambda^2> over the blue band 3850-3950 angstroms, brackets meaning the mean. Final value 1.3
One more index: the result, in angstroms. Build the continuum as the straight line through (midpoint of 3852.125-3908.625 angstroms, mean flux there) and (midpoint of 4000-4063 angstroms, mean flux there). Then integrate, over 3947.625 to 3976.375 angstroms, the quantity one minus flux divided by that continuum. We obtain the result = 6.99 angstroms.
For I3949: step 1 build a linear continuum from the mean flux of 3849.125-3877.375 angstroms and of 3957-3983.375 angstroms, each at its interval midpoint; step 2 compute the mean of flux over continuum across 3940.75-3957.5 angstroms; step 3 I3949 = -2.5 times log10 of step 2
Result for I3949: -0.24 mag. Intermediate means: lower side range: 20.7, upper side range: 15.3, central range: 20.4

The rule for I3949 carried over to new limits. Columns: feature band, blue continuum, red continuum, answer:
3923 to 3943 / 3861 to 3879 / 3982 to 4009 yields 0.32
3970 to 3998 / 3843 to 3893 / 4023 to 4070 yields 0.12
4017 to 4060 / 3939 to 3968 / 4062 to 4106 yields -0.10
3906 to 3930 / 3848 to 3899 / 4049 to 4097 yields 0.01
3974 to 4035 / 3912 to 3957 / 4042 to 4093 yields -0.09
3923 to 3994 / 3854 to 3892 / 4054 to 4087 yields 0.18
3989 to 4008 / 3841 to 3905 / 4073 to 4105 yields -0.17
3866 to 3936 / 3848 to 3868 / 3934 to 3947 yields 0.02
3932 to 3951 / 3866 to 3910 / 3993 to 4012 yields 0.21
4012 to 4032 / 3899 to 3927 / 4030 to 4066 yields -0.06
